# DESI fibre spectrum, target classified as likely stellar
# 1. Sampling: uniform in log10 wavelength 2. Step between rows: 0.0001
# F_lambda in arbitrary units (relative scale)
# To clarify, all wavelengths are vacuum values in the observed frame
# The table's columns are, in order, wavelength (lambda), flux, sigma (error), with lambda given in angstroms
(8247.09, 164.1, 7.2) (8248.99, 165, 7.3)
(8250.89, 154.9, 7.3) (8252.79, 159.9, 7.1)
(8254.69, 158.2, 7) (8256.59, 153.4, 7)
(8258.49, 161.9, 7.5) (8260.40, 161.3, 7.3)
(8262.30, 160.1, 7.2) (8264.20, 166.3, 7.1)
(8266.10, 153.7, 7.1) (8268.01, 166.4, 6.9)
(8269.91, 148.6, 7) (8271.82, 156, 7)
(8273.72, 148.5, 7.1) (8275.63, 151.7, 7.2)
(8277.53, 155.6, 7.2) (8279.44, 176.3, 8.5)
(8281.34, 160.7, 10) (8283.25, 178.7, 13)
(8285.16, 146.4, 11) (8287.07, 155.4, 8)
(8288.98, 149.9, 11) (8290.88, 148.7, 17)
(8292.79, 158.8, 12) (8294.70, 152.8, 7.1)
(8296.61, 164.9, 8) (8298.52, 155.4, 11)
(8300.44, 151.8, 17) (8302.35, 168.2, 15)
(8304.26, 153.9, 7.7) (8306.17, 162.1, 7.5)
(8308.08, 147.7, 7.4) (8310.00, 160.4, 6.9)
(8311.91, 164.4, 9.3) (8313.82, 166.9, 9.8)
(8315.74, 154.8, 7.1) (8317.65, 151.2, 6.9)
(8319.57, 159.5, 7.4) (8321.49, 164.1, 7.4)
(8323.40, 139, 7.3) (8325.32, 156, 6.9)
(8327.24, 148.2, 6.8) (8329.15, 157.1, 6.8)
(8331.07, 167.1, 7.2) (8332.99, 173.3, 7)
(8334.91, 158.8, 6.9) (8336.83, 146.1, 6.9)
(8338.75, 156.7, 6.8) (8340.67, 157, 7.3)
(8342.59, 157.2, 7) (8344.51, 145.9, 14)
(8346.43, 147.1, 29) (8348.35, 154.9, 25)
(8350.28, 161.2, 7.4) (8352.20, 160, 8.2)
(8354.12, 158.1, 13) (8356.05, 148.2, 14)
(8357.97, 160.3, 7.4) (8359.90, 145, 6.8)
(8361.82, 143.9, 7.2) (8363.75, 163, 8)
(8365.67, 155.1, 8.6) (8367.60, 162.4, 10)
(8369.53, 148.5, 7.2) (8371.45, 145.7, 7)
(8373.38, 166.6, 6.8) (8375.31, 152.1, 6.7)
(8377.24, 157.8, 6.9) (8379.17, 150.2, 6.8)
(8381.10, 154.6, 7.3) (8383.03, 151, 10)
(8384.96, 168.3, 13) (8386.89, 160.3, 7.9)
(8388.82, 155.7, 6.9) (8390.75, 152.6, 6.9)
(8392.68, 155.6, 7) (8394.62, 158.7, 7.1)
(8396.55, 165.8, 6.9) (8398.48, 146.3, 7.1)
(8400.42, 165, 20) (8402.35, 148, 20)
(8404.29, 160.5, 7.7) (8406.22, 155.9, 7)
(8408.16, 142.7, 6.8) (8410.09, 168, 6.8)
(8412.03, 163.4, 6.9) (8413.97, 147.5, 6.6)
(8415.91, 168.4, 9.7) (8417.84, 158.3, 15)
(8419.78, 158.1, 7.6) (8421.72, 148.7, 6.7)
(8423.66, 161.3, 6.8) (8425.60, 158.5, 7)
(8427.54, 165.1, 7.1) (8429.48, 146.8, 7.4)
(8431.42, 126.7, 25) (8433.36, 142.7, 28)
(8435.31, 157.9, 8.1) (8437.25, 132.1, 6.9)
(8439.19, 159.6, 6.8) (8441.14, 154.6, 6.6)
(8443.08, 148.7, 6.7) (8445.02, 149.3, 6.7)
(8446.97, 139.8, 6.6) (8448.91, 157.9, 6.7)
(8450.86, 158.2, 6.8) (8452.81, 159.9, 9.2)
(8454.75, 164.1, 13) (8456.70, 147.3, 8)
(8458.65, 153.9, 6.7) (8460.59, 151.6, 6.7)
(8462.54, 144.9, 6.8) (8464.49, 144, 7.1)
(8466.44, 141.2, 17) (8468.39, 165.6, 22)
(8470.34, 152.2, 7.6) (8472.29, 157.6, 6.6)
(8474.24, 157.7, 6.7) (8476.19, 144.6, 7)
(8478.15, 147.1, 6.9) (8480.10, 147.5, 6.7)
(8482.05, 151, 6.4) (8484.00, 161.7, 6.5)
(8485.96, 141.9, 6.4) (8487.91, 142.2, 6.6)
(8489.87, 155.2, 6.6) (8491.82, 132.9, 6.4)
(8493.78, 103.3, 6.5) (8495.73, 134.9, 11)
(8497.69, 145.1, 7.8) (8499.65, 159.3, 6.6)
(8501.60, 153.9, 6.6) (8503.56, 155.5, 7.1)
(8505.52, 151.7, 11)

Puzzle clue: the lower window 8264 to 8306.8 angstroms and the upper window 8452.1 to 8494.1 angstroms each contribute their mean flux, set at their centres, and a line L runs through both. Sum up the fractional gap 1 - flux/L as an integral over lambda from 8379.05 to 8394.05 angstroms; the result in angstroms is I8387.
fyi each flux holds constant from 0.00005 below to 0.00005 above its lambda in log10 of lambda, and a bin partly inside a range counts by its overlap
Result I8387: -0.3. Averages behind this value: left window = 158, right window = 149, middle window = 156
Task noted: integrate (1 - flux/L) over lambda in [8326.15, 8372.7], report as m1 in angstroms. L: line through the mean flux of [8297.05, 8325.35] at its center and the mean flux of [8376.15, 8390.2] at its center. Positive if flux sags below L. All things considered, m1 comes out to 0.5 angstroms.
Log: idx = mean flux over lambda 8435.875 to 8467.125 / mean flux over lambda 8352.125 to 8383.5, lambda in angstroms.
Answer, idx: 0.98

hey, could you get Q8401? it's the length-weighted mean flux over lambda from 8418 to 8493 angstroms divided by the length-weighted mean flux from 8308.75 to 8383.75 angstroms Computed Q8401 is 1.0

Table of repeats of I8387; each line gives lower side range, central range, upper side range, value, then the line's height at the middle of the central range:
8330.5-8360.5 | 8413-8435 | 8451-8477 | 0.1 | 154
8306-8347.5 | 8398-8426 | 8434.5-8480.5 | -0.7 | 153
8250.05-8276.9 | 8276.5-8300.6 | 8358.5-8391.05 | -0.2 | 157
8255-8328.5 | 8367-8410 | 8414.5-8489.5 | -0.5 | 154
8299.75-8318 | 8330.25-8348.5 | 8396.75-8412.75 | 0.2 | 158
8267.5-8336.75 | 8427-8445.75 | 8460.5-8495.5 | 0.1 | 149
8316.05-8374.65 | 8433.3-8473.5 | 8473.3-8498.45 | -1.6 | 146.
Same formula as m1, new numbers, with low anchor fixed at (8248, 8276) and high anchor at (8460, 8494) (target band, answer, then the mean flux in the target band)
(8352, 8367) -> -0.09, 154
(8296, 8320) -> -0.43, 158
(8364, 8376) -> -0.23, 156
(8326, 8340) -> -0.33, 158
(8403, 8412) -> -0.37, 157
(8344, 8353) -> -0.02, 154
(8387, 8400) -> -0.42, 156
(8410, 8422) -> -0.66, 159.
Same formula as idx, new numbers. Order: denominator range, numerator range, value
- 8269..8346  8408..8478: 0.97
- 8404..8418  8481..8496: 0.89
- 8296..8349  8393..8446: 0.98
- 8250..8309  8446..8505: 0.95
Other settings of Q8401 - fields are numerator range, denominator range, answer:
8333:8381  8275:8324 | 0.98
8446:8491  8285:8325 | 0.97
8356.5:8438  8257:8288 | 0.97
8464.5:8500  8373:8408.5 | 0.94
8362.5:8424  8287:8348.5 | 1.00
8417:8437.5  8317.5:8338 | 0.97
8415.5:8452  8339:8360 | 0.98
